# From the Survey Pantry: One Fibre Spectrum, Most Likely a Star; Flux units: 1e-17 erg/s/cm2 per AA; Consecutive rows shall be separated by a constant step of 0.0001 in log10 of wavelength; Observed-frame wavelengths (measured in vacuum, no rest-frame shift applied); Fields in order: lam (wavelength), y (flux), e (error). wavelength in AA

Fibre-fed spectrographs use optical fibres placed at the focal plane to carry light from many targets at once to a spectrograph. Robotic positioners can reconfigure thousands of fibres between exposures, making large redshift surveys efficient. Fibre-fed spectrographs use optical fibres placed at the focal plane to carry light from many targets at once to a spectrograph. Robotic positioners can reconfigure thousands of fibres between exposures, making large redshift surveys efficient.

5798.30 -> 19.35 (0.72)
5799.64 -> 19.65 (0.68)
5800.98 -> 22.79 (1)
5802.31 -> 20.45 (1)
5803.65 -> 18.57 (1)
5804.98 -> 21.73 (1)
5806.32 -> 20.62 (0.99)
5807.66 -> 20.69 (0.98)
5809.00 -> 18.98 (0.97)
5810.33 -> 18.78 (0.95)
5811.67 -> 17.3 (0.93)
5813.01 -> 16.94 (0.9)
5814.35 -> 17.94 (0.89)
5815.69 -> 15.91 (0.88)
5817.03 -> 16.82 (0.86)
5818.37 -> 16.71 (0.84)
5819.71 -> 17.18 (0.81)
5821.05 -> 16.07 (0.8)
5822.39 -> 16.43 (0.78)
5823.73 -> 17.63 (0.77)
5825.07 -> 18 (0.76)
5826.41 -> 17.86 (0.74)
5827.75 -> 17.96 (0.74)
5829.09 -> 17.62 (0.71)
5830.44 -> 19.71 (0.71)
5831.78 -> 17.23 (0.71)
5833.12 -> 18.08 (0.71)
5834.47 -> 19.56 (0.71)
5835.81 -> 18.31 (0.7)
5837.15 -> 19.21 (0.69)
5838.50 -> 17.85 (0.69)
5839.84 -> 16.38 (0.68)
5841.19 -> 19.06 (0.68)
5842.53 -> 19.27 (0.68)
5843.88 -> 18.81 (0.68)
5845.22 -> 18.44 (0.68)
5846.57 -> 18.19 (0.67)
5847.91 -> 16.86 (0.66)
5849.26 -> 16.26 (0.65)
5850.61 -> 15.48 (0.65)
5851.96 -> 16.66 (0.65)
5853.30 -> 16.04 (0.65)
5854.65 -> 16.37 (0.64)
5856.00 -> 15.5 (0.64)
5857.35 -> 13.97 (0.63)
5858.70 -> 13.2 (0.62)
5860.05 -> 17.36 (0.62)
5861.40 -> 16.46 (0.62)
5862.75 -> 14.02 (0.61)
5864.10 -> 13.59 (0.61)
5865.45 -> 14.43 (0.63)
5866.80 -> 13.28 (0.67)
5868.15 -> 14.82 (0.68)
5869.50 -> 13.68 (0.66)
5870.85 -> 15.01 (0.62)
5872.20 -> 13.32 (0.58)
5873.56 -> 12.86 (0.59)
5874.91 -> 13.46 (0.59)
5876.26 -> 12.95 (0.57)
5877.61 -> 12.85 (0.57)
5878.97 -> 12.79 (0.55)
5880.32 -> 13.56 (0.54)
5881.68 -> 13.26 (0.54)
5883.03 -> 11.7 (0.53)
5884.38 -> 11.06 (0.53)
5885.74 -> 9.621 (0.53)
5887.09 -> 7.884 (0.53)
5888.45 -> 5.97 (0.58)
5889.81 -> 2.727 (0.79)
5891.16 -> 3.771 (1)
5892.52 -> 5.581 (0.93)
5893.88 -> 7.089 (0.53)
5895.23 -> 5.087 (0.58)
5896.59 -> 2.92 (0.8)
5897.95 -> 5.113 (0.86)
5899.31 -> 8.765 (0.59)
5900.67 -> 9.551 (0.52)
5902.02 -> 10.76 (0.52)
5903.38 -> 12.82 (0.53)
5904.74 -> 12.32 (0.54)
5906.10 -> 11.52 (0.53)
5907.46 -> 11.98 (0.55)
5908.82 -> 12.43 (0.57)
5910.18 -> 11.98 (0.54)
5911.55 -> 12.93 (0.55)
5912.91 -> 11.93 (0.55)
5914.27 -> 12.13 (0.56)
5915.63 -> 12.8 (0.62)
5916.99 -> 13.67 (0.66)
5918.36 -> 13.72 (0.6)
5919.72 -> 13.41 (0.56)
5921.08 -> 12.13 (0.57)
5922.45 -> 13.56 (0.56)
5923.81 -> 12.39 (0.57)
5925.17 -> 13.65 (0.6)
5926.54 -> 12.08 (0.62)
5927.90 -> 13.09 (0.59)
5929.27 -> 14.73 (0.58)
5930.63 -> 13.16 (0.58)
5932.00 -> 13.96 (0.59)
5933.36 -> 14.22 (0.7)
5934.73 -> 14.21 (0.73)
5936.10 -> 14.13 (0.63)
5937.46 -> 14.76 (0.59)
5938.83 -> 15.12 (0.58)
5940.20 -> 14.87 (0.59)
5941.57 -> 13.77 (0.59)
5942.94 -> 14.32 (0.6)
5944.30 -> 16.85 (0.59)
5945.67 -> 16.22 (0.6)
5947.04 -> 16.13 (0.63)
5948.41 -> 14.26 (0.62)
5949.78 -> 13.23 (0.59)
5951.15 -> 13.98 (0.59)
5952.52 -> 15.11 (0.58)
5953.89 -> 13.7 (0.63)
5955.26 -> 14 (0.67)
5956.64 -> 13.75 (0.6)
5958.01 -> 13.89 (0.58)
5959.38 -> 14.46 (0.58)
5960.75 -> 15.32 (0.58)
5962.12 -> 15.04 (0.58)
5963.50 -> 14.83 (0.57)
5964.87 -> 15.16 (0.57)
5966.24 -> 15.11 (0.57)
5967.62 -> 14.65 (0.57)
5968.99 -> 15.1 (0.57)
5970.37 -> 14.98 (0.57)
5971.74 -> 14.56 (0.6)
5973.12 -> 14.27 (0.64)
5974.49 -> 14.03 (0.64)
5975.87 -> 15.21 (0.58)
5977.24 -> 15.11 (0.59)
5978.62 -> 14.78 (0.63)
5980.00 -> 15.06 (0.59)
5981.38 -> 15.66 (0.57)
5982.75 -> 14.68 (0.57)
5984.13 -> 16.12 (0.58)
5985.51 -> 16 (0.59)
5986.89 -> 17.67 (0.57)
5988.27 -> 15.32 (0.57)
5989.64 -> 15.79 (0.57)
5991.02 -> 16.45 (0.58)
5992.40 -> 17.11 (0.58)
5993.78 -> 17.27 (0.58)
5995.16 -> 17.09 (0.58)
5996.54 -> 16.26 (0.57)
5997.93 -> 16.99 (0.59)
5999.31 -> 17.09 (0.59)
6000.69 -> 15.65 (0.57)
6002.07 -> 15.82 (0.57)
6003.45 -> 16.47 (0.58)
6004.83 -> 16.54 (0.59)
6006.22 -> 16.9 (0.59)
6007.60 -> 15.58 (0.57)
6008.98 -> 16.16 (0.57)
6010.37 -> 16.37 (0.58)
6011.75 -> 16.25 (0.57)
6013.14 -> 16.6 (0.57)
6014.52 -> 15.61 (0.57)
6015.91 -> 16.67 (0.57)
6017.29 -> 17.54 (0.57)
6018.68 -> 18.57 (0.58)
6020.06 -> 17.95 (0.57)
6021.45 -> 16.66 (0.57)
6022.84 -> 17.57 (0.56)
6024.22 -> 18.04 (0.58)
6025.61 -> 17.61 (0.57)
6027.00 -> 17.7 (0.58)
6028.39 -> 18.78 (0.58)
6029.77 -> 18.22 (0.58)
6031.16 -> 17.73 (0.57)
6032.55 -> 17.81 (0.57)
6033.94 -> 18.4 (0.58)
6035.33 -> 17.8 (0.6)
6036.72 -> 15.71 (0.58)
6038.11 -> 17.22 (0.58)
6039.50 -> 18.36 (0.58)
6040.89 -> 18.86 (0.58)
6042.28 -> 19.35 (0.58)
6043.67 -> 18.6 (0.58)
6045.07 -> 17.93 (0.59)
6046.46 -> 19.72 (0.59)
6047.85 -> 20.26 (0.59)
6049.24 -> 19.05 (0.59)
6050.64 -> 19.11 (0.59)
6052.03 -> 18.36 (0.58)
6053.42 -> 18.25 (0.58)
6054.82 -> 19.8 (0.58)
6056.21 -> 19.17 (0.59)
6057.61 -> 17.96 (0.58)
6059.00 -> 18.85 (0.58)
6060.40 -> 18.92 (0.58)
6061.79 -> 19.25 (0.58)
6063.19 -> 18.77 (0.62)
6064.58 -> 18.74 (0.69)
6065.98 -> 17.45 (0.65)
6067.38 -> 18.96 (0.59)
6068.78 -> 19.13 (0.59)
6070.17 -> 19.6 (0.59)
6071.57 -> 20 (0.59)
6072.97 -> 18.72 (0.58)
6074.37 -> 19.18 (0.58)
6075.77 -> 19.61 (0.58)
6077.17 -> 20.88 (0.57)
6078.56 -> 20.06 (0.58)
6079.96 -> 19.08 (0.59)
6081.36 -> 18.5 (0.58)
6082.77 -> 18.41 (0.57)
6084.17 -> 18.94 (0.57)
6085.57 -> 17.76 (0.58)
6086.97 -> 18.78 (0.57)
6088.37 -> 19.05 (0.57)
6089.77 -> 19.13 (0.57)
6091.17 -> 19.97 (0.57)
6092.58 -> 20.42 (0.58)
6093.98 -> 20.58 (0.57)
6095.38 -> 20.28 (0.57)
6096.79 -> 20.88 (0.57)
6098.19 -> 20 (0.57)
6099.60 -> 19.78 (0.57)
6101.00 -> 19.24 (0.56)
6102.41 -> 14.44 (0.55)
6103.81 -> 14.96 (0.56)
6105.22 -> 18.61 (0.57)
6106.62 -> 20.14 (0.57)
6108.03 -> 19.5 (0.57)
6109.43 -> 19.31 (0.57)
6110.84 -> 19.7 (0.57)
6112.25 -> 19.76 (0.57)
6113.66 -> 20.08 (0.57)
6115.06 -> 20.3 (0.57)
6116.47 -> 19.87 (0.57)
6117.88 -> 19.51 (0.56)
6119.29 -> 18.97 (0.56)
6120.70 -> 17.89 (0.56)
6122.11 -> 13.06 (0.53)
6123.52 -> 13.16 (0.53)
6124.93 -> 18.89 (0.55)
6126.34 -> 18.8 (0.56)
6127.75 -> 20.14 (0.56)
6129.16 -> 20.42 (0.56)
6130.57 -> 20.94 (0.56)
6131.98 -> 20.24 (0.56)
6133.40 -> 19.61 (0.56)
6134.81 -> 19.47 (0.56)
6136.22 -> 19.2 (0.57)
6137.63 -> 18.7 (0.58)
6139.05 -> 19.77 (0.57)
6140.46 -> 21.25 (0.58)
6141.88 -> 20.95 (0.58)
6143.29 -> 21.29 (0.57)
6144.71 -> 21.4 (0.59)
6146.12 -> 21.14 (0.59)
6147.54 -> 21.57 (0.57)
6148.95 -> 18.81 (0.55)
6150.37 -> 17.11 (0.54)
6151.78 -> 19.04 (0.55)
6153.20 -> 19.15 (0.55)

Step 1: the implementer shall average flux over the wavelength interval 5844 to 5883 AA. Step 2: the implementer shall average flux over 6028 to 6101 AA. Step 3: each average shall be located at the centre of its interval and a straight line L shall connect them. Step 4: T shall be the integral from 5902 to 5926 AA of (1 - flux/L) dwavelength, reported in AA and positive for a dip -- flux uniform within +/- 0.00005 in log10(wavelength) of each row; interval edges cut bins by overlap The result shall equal 4.9 AA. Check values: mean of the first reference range 14.8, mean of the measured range 12.6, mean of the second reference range 19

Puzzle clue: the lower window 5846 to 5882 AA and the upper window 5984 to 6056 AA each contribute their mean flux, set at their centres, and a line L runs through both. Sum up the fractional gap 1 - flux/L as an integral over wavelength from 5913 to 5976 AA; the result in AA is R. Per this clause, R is 7.5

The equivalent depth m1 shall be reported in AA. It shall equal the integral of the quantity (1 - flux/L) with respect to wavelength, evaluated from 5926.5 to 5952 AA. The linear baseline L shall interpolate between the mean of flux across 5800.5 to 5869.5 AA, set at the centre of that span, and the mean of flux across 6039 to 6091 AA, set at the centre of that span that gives 5.2 AA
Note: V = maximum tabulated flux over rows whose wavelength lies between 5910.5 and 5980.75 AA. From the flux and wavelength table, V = 16.85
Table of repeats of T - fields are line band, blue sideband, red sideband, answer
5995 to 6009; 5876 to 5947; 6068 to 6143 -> -1.1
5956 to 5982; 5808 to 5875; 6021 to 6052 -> 4.3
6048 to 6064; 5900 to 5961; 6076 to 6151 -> -1.3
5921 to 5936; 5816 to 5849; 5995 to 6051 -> 3.6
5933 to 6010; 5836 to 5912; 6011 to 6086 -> 3.1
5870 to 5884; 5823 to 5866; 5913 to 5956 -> 2.5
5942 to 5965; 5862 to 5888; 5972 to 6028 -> 0.5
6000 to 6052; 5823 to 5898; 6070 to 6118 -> 0.7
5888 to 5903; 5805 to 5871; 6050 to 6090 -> 9.6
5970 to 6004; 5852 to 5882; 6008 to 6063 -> 2.3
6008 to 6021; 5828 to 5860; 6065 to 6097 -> 1.3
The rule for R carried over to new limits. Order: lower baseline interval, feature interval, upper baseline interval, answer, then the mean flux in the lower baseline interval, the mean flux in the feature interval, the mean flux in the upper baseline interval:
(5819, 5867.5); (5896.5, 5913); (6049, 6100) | 6.5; 16.9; 10.6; 19.2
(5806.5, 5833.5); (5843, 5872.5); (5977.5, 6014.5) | 3.1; 17.7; 15.6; 16.2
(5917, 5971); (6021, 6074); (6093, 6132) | -4.3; 14.3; 18.5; 18.9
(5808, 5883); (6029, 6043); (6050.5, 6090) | 0.5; 16.3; 18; 19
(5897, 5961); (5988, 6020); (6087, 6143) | -2.0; 13.2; 16.6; 19.2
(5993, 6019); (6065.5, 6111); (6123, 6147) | -1.2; 16.6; 19.1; 19.8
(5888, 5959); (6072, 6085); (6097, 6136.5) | -1.3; 12.1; 19.3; 18.8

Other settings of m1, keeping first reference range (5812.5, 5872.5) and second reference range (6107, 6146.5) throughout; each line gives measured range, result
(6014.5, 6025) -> 0.5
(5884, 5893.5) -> 5.9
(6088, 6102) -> -0.5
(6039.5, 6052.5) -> -0.3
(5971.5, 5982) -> 1.8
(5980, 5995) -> 1.6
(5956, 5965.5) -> 1.7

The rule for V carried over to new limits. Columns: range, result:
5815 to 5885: 19.71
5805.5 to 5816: 20.69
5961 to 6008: 17.67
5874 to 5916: 13.56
